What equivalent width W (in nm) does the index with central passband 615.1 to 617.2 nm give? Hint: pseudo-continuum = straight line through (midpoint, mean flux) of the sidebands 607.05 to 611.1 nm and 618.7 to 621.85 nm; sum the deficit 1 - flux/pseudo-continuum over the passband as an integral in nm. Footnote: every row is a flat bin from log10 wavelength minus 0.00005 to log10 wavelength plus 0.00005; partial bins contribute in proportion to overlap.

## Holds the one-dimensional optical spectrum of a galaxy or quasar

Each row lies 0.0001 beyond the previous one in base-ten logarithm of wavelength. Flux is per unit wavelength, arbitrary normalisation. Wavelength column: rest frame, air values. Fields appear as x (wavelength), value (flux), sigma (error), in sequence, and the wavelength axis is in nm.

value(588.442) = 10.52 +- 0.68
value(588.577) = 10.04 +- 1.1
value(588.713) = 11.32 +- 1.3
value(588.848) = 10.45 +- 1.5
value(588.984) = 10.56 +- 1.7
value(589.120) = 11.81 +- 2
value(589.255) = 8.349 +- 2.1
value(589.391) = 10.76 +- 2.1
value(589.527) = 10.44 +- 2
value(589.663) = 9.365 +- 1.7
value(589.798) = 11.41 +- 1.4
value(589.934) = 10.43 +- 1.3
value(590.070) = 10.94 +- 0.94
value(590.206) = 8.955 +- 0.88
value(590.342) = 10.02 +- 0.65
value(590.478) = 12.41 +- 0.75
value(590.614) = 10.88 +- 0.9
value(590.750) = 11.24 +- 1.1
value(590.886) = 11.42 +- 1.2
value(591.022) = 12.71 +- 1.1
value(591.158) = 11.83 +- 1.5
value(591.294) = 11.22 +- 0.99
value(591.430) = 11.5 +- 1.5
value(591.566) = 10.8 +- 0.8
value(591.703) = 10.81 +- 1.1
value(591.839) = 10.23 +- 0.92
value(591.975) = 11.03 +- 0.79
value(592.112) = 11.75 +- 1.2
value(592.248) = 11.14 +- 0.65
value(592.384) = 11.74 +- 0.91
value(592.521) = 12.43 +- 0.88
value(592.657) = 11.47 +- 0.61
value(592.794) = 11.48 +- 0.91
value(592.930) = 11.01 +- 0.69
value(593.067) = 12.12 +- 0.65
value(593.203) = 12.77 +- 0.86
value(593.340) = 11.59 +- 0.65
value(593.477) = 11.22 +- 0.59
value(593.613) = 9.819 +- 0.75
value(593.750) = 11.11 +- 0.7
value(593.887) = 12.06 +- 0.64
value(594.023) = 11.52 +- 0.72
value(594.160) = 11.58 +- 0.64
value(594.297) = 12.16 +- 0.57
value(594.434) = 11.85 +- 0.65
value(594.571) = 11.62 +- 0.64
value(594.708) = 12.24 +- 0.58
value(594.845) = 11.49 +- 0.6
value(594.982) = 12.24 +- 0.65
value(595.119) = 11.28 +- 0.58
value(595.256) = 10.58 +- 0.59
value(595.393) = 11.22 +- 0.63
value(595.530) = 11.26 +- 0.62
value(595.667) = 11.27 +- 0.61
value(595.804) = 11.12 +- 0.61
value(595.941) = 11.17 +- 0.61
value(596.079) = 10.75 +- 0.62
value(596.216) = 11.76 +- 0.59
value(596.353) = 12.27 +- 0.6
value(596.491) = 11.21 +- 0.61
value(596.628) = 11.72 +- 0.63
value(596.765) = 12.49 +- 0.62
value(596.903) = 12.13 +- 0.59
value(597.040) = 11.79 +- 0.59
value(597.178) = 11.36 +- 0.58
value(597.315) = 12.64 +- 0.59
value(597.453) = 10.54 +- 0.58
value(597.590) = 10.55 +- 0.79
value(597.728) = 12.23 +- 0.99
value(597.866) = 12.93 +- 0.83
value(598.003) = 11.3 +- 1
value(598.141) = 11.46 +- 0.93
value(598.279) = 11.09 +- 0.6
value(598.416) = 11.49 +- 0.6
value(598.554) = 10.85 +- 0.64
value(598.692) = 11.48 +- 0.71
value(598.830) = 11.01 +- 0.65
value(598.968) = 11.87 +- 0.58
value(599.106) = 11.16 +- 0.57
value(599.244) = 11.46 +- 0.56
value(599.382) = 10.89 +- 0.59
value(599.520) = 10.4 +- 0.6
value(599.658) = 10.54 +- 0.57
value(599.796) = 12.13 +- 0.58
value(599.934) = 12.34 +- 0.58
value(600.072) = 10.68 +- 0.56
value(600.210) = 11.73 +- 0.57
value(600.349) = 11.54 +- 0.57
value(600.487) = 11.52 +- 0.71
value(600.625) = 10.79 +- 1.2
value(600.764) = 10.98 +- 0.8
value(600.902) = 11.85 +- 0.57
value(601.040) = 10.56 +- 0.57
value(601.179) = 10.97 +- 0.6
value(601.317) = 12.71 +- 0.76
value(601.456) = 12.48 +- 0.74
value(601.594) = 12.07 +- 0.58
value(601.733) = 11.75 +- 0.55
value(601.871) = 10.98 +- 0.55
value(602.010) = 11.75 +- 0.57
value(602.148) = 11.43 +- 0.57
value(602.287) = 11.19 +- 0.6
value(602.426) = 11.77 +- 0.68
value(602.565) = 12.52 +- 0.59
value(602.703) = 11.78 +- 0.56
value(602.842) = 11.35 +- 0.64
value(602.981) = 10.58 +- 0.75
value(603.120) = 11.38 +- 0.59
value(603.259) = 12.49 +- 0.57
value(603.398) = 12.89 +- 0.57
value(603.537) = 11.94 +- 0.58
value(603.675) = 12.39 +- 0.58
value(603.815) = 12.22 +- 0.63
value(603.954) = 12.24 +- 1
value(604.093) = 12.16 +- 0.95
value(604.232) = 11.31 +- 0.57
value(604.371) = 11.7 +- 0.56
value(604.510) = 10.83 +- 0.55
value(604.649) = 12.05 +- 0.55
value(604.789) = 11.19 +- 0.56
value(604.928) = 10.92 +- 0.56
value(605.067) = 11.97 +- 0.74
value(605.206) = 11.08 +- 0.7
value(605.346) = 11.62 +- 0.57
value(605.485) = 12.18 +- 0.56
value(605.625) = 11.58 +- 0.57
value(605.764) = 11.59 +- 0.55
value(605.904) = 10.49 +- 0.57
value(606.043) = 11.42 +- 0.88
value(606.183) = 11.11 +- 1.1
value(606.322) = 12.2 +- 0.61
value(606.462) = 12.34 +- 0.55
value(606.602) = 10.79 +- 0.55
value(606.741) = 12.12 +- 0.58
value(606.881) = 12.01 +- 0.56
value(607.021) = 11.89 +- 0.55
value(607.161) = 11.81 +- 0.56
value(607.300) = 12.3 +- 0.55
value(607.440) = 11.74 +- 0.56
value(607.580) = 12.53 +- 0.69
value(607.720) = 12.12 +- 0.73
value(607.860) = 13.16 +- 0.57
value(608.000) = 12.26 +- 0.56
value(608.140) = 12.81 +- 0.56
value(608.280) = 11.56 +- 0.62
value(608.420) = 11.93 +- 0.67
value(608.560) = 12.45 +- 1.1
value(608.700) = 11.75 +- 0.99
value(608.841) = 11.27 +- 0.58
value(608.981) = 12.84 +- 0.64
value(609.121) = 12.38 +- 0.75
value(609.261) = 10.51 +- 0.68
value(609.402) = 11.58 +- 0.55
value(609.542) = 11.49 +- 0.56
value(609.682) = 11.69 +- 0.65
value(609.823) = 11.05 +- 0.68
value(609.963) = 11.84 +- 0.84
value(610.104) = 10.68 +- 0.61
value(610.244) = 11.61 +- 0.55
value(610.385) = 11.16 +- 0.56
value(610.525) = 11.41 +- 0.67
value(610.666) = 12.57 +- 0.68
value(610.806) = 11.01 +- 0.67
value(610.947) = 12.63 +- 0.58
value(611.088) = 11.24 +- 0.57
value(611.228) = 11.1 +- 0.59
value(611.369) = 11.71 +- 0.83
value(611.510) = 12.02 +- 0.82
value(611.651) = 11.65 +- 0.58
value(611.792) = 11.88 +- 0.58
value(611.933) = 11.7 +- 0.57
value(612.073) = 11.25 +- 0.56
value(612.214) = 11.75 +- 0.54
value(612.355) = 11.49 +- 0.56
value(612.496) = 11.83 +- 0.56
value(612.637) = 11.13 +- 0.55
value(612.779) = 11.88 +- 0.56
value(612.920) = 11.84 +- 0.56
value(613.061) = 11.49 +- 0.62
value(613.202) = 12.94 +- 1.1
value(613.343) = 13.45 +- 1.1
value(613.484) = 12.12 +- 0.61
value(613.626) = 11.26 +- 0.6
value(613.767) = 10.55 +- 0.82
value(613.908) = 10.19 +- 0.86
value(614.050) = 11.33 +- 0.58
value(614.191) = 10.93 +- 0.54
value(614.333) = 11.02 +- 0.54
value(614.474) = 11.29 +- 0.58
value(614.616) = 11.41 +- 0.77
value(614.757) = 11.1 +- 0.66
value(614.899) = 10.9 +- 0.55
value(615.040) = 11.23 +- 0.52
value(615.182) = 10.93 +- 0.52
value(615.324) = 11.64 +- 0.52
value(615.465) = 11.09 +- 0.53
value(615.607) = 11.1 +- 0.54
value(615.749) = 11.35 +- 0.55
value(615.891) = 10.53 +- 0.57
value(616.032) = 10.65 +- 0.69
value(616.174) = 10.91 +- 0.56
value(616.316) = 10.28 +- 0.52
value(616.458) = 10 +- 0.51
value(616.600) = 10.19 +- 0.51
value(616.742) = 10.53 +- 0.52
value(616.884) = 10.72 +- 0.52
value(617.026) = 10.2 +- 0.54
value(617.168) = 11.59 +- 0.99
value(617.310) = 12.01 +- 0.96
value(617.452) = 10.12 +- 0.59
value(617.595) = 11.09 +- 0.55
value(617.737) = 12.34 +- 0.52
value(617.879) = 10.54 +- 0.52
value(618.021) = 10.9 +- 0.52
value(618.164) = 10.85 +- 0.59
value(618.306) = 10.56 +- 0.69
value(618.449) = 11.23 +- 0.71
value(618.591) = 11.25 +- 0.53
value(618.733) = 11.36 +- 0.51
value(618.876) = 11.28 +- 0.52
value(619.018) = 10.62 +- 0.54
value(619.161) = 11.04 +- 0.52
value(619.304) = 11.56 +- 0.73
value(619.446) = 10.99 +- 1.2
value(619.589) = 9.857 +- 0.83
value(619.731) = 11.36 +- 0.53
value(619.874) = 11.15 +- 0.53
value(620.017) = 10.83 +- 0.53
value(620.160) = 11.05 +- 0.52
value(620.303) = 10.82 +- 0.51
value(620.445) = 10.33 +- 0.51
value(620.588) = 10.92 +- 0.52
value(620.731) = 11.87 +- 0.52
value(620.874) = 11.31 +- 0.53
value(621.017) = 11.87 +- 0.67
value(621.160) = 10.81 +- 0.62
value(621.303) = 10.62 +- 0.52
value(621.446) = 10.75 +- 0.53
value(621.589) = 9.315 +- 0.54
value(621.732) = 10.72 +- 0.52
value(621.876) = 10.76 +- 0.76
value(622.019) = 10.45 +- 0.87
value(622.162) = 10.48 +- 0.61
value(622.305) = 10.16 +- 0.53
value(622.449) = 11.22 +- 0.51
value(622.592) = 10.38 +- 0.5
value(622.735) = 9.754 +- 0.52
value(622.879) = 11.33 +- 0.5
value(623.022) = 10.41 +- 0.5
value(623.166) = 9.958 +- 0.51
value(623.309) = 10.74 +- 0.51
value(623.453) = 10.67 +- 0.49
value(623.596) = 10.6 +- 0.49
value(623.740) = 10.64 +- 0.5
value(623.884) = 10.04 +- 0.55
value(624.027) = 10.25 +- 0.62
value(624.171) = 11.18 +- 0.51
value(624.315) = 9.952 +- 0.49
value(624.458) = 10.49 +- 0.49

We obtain 0.09 nm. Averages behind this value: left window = 11.8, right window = 10.9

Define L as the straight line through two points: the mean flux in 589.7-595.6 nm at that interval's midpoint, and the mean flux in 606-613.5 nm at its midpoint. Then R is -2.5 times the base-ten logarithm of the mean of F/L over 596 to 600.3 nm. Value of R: 0.00 mag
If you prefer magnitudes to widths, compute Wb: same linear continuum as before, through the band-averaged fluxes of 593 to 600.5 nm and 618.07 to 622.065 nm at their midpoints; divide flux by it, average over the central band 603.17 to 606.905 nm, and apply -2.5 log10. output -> -0.04 mag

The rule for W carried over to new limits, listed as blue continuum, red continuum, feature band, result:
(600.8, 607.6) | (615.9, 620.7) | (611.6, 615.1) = -0.10 nm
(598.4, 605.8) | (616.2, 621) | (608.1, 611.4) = -0.11 nm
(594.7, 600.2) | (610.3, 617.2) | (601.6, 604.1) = -0.09 nm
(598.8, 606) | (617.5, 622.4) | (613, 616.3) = -0.05 nm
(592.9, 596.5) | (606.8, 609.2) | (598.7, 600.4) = 0.06 nm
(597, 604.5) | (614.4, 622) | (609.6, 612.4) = -0.09 nm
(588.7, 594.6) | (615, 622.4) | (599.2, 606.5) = -0.35 nm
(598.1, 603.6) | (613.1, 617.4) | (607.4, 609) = -0.13 nm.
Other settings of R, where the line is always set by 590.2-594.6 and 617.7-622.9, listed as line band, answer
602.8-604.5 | -0.063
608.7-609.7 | -0.057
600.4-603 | -0.030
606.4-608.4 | -0.092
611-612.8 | -0.053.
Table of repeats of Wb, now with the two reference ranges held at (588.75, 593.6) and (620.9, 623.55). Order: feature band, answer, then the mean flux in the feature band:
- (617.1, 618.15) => -0.053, 11.2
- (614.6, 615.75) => -0.047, 11.2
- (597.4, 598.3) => -0.048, 11.5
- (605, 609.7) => -0.097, 11.8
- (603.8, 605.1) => -0.073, 11.6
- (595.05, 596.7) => -0.029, 11.3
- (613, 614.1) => -0.092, 11.7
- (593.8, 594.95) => -0.074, 11.8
